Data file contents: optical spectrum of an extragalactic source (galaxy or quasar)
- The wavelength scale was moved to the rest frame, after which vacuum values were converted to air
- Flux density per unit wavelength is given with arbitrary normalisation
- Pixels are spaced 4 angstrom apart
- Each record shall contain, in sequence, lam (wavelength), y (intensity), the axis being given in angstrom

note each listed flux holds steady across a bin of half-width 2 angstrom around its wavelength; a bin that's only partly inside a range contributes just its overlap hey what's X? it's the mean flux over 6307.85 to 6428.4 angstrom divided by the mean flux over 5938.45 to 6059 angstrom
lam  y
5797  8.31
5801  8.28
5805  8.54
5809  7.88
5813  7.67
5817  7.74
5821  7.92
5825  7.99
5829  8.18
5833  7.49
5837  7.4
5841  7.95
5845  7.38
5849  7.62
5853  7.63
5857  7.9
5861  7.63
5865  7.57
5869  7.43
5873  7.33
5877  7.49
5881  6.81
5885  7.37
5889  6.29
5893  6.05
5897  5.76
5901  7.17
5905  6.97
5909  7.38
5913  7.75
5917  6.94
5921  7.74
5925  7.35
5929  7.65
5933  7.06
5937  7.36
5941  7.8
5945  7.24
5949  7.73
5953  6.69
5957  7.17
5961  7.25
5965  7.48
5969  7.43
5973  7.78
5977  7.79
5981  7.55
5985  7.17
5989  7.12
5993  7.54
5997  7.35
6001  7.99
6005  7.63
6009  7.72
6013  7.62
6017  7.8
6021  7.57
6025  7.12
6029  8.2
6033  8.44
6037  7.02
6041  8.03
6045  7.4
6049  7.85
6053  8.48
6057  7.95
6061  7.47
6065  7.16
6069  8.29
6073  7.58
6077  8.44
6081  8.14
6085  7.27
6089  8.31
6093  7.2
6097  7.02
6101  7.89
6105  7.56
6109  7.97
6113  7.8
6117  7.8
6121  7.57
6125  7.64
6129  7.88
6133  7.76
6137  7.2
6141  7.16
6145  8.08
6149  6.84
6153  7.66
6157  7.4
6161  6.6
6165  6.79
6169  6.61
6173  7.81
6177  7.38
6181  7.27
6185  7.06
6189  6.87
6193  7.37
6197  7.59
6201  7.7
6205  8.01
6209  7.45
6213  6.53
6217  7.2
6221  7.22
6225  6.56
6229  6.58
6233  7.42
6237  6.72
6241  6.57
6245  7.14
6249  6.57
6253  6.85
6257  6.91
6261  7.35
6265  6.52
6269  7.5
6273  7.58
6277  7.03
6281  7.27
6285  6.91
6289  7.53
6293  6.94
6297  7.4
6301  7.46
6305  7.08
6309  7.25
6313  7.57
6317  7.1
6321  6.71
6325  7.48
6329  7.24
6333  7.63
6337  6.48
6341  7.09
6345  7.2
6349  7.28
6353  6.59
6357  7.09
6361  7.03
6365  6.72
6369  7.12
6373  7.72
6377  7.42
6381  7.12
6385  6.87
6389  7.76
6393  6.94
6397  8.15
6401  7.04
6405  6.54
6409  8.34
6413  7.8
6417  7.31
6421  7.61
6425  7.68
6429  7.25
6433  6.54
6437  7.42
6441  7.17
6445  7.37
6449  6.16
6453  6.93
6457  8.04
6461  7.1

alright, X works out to 0.96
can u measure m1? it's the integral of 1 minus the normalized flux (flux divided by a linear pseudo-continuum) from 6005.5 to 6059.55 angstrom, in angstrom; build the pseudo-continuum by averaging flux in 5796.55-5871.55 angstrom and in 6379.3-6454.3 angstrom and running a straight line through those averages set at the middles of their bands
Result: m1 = -1.12 angstrom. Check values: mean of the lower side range 7.8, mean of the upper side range 7.27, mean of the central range 7.78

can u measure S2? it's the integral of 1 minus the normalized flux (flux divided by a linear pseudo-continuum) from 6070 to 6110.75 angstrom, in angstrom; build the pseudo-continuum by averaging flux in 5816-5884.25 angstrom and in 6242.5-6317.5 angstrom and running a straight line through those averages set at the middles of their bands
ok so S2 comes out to -2.2 angstrom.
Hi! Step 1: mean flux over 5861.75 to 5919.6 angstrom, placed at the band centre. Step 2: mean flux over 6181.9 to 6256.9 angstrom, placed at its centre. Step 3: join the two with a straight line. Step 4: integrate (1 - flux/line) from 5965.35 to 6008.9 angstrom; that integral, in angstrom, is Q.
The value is -3.0 angstrom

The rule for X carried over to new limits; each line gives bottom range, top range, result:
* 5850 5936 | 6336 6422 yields 1.00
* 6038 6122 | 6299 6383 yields 0.92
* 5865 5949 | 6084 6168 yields 1.04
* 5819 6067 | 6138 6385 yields 0.96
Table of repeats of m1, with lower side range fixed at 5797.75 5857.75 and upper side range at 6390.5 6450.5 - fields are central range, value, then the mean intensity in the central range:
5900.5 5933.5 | 1.7 angstrom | 7.35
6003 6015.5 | 0.0 angstrom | 7.66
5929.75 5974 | 2.1 angstrom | 7.36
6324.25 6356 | 1.1 angstrom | 7.11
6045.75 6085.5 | -1.3 angstrom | 7.87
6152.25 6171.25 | 1.4 angstrom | 6.98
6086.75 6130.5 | -0.6 angstrom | 7.69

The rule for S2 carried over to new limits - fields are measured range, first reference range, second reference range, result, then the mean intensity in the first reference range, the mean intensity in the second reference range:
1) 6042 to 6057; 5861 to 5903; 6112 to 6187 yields -1.5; 6.96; 7.38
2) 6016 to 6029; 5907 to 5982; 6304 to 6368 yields -0.4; 7.43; 7.1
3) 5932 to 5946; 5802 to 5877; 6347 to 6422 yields 0.5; 7.74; 7.28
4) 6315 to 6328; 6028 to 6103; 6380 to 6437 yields 0.6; 7.79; 7.36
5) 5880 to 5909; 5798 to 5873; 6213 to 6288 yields 3.8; 7.78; 6.99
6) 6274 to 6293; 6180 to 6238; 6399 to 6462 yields 0.1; 7.18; 7.27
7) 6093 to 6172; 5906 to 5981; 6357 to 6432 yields -0.5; 7.42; 7.34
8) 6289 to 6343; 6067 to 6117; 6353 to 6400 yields 1.1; 7.79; 7.23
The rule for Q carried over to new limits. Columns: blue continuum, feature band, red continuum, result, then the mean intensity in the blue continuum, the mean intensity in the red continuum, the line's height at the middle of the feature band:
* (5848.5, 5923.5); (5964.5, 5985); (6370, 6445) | -1.0 angstrom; 7.19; 7.37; 7.22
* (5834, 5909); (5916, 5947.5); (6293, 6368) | -0.9 angstrom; 7.22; 7.13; 7.21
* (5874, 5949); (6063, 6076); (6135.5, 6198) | -1.0 angstrom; 7.14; 7.23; 7.19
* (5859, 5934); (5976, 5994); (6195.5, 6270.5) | -0.7 angstrom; 7.15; 7.07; 7.12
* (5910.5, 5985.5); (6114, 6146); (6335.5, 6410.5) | -1.3 angstrom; 7.42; 7.18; 7.32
